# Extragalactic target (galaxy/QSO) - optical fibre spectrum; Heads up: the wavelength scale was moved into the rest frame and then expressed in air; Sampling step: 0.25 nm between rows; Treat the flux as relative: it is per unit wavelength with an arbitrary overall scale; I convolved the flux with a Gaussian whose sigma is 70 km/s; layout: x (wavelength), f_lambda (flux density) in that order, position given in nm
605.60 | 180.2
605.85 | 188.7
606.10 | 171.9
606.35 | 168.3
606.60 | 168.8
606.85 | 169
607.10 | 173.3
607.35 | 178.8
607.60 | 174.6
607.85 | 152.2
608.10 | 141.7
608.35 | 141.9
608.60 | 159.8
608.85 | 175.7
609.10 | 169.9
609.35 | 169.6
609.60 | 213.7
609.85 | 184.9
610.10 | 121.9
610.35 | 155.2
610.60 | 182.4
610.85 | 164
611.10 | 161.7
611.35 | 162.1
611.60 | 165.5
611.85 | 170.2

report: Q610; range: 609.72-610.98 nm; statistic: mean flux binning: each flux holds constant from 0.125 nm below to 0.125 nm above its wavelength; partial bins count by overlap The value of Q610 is 162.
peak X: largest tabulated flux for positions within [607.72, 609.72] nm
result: 213.7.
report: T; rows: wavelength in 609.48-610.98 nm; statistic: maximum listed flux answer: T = 213.7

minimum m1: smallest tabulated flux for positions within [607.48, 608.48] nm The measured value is 141.7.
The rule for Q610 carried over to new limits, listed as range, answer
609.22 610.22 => 173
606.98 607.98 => 170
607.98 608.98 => 155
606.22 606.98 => 169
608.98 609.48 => 170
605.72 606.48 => 176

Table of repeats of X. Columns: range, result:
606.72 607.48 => 178.8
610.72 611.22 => 164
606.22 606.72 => 168.8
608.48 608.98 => 175.7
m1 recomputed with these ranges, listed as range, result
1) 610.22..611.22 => 155.2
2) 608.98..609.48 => 169.6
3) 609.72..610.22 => 121.9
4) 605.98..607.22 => 168.3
